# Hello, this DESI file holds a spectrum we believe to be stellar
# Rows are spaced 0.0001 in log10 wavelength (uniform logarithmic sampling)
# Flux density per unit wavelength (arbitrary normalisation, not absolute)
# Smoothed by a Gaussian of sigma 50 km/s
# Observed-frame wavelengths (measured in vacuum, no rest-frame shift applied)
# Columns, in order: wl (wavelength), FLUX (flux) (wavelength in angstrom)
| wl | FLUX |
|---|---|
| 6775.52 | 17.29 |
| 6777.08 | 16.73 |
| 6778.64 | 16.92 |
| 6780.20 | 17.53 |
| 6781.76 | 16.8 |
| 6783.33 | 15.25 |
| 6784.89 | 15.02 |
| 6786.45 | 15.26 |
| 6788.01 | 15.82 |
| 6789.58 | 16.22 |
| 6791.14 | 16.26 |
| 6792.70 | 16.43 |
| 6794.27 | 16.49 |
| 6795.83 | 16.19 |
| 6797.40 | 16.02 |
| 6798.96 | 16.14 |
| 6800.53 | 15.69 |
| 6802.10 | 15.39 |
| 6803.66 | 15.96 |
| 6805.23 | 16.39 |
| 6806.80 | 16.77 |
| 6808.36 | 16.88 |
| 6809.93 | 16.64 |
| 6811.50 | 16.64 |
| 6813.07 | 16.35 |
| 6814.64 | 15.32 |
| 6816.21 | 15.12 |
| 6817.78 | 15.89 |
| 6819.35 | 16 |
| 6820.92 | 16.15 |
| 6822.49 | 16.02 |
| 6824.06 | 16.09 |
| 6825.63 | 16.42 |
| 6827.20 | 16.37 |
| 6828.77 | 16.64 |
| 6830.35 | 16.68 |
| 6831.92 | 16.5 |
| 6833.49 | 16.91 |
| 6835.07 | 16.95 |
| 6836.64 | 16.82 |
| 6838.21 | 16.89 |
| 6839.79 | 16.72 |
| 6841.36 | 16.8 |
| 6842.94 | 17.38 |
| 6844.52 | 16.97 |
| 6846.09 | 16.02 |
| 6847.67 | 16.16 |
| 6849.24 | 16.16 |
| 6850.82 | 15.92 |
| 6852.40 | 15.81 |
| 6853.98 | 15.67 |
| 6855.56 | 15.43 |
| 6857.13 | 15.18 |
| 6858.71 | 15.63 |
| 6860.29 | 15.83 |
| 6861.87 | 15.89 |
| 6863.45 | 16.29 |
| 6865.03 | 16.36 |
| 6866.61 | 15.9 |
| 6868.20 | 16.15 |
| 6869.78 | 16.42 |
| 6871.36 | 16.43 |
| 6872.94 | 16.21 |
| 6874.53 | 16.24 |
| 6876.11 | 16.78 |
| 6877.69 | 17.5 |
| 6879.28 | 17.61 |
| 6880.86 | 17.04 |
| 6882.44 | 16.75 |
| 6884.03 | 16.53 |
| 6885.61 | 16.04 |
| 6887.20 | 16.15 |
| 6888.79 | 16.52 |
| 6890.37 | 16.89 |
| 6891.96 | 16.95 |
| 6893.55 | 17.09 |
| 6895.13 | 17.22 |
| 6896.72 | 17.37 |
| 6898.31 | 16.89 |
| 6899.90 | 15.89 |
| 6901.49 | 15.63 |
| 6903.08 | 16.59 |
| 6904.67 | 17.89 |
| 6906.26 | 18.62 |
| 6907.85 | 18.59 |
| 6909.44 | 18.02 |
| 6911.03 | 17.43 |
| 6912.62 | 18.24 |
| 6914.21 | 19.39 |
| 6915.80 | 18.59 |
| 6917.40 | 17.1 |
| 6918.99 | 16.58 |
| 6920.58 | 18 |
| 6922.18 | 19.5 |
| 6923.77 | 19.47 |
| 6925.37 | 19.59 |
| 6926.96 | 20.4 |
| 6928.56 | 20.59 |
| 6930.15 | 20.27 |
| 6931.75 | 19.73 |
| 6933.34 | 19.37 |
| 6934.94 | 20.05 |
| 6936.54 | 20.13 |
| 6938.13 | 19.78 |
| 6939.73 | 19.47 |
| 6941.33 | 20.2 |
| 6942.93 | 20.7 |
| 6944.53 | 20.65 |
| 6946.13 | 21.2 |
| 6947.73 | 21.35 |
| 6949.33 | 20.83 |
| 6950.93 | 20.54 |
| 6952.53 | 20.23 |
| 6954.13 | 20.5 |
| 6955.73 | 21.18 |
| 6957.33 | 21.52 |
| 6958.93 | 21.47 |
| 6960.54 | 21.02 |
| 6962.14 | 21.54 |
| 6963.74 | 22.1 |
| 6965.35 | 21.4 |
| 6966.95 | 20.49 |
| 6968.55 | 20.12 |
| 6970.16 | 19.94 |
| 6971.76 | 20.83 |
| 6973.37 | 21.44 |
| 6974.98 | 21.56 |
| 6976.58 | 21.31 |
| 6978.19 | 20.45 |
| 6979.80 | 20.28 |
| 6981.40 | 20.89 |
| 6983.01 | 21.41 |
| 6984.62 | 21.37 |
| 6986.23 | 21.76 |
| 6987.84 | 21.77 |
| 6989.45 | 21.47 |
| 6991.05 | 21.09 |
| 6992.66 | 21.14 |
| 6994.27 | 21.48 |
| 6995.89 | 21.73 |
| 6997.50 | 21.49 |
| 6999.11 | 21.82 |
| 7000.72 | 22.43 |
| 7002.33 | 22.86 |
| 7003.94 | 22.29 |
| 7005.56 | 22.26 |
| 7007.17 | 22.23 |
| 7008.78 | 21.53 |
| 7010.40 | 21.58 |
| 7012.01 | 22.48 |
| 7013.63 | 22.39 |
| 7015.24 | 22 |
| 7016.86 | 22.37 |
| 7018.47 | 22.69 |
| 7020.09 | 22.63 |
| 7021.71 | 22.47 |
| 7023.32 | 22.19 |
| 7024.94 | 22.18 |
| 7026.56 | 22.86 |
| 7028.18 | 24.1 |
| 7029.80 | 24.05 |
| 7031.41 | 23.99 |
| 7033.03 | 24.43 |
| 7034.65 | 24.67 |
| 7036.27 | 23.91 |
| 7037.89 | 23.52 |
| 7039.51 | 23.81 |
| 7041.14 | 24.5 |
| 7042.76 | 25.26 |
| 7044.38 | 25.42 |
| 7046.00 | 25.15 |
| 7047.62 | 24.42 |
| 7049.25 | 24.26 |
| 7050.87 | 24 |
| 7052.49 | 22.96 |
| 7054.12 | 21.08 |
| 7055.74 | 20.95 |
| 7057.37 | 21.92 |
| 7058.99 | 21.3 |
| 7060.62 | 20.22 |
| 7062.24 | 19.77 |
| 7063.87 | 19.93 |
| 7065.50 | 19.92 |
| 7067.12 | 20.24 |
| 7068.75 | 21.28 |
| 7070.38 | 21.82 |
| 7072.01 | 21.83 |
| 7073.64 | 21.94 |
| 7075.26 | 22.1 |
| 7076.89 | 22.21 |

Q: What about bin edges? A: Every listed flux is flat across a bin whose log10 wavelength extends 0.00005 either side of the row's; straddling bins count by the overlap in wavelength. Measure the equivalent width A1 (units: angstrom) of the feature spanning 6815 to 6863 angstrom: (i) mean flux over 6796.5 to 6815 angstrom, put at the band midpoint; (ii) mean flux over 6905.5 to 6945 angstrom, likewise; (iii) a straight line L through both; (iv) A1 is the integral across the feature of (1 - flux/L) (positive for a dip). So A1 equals 2.3 angstrom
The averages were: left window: 16.2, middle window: 16.2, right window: 19.2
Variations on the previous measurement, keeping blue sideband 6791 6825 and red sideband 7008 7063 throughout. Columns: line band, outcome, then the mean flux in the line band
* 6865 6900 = 3.2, 16.7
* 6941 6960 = -0.4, 20.9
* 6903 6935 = 1.1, 18.8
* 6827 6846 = 0.2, 16.8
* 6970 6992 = 0.2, 21.2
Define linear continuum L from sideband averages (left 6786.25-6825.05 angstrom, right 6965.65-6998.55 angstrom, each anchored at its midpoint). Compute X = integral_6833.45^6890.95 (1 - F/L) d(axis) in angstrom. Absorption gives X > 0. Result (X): 4.2 angstrom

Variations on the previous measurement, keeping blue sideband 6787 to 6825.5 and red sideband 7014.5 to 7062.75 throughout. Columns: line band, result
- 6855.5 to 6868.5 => 1.41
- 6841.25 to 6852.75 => 0.62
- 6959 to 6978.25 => -0.04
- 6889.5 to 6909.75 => 1.88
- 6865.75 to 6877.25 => 1.11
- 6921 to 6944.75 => -0.01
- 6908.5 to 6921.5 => 0.98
